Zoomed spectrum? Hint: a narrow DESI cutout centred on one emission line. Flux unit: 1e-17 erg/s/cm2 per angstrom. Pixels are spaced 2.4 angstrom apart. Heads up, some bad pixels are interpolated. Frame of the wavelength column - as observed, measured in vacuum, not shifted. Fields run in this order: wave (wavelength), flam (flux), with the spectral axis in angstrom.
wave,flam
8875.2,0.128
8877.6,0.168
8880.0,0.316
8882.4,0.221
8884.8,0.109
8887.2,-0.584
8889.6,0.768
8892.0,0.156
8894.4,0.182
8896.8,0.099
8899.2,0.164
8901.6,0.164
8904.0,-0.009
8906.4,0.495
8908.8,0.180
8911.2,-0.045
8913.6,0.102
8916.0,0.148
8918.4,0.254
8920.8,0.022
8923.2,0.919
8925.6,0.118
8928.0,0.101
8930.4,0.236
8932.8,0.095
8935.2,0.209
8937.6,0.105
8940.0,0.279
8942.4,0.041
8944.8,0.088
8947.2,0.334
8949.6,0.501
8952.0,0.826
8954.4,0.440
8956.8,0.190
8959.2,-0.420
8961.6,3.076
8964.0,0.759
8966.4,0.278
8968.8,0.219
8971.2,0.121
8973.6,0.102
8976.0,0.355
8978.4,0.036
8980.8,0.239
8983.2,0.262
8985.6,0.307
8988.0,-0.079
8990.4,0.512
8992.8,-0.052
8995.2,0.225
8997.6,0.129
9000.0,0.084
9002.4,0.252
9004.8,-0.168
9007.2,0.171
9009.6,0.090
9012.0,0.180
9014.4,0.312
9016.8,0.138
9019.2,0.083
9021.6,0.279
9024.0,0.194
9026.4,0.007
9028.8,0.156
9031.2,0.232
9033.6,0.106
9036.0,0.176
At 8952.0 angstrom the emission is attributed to H-beta 4861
